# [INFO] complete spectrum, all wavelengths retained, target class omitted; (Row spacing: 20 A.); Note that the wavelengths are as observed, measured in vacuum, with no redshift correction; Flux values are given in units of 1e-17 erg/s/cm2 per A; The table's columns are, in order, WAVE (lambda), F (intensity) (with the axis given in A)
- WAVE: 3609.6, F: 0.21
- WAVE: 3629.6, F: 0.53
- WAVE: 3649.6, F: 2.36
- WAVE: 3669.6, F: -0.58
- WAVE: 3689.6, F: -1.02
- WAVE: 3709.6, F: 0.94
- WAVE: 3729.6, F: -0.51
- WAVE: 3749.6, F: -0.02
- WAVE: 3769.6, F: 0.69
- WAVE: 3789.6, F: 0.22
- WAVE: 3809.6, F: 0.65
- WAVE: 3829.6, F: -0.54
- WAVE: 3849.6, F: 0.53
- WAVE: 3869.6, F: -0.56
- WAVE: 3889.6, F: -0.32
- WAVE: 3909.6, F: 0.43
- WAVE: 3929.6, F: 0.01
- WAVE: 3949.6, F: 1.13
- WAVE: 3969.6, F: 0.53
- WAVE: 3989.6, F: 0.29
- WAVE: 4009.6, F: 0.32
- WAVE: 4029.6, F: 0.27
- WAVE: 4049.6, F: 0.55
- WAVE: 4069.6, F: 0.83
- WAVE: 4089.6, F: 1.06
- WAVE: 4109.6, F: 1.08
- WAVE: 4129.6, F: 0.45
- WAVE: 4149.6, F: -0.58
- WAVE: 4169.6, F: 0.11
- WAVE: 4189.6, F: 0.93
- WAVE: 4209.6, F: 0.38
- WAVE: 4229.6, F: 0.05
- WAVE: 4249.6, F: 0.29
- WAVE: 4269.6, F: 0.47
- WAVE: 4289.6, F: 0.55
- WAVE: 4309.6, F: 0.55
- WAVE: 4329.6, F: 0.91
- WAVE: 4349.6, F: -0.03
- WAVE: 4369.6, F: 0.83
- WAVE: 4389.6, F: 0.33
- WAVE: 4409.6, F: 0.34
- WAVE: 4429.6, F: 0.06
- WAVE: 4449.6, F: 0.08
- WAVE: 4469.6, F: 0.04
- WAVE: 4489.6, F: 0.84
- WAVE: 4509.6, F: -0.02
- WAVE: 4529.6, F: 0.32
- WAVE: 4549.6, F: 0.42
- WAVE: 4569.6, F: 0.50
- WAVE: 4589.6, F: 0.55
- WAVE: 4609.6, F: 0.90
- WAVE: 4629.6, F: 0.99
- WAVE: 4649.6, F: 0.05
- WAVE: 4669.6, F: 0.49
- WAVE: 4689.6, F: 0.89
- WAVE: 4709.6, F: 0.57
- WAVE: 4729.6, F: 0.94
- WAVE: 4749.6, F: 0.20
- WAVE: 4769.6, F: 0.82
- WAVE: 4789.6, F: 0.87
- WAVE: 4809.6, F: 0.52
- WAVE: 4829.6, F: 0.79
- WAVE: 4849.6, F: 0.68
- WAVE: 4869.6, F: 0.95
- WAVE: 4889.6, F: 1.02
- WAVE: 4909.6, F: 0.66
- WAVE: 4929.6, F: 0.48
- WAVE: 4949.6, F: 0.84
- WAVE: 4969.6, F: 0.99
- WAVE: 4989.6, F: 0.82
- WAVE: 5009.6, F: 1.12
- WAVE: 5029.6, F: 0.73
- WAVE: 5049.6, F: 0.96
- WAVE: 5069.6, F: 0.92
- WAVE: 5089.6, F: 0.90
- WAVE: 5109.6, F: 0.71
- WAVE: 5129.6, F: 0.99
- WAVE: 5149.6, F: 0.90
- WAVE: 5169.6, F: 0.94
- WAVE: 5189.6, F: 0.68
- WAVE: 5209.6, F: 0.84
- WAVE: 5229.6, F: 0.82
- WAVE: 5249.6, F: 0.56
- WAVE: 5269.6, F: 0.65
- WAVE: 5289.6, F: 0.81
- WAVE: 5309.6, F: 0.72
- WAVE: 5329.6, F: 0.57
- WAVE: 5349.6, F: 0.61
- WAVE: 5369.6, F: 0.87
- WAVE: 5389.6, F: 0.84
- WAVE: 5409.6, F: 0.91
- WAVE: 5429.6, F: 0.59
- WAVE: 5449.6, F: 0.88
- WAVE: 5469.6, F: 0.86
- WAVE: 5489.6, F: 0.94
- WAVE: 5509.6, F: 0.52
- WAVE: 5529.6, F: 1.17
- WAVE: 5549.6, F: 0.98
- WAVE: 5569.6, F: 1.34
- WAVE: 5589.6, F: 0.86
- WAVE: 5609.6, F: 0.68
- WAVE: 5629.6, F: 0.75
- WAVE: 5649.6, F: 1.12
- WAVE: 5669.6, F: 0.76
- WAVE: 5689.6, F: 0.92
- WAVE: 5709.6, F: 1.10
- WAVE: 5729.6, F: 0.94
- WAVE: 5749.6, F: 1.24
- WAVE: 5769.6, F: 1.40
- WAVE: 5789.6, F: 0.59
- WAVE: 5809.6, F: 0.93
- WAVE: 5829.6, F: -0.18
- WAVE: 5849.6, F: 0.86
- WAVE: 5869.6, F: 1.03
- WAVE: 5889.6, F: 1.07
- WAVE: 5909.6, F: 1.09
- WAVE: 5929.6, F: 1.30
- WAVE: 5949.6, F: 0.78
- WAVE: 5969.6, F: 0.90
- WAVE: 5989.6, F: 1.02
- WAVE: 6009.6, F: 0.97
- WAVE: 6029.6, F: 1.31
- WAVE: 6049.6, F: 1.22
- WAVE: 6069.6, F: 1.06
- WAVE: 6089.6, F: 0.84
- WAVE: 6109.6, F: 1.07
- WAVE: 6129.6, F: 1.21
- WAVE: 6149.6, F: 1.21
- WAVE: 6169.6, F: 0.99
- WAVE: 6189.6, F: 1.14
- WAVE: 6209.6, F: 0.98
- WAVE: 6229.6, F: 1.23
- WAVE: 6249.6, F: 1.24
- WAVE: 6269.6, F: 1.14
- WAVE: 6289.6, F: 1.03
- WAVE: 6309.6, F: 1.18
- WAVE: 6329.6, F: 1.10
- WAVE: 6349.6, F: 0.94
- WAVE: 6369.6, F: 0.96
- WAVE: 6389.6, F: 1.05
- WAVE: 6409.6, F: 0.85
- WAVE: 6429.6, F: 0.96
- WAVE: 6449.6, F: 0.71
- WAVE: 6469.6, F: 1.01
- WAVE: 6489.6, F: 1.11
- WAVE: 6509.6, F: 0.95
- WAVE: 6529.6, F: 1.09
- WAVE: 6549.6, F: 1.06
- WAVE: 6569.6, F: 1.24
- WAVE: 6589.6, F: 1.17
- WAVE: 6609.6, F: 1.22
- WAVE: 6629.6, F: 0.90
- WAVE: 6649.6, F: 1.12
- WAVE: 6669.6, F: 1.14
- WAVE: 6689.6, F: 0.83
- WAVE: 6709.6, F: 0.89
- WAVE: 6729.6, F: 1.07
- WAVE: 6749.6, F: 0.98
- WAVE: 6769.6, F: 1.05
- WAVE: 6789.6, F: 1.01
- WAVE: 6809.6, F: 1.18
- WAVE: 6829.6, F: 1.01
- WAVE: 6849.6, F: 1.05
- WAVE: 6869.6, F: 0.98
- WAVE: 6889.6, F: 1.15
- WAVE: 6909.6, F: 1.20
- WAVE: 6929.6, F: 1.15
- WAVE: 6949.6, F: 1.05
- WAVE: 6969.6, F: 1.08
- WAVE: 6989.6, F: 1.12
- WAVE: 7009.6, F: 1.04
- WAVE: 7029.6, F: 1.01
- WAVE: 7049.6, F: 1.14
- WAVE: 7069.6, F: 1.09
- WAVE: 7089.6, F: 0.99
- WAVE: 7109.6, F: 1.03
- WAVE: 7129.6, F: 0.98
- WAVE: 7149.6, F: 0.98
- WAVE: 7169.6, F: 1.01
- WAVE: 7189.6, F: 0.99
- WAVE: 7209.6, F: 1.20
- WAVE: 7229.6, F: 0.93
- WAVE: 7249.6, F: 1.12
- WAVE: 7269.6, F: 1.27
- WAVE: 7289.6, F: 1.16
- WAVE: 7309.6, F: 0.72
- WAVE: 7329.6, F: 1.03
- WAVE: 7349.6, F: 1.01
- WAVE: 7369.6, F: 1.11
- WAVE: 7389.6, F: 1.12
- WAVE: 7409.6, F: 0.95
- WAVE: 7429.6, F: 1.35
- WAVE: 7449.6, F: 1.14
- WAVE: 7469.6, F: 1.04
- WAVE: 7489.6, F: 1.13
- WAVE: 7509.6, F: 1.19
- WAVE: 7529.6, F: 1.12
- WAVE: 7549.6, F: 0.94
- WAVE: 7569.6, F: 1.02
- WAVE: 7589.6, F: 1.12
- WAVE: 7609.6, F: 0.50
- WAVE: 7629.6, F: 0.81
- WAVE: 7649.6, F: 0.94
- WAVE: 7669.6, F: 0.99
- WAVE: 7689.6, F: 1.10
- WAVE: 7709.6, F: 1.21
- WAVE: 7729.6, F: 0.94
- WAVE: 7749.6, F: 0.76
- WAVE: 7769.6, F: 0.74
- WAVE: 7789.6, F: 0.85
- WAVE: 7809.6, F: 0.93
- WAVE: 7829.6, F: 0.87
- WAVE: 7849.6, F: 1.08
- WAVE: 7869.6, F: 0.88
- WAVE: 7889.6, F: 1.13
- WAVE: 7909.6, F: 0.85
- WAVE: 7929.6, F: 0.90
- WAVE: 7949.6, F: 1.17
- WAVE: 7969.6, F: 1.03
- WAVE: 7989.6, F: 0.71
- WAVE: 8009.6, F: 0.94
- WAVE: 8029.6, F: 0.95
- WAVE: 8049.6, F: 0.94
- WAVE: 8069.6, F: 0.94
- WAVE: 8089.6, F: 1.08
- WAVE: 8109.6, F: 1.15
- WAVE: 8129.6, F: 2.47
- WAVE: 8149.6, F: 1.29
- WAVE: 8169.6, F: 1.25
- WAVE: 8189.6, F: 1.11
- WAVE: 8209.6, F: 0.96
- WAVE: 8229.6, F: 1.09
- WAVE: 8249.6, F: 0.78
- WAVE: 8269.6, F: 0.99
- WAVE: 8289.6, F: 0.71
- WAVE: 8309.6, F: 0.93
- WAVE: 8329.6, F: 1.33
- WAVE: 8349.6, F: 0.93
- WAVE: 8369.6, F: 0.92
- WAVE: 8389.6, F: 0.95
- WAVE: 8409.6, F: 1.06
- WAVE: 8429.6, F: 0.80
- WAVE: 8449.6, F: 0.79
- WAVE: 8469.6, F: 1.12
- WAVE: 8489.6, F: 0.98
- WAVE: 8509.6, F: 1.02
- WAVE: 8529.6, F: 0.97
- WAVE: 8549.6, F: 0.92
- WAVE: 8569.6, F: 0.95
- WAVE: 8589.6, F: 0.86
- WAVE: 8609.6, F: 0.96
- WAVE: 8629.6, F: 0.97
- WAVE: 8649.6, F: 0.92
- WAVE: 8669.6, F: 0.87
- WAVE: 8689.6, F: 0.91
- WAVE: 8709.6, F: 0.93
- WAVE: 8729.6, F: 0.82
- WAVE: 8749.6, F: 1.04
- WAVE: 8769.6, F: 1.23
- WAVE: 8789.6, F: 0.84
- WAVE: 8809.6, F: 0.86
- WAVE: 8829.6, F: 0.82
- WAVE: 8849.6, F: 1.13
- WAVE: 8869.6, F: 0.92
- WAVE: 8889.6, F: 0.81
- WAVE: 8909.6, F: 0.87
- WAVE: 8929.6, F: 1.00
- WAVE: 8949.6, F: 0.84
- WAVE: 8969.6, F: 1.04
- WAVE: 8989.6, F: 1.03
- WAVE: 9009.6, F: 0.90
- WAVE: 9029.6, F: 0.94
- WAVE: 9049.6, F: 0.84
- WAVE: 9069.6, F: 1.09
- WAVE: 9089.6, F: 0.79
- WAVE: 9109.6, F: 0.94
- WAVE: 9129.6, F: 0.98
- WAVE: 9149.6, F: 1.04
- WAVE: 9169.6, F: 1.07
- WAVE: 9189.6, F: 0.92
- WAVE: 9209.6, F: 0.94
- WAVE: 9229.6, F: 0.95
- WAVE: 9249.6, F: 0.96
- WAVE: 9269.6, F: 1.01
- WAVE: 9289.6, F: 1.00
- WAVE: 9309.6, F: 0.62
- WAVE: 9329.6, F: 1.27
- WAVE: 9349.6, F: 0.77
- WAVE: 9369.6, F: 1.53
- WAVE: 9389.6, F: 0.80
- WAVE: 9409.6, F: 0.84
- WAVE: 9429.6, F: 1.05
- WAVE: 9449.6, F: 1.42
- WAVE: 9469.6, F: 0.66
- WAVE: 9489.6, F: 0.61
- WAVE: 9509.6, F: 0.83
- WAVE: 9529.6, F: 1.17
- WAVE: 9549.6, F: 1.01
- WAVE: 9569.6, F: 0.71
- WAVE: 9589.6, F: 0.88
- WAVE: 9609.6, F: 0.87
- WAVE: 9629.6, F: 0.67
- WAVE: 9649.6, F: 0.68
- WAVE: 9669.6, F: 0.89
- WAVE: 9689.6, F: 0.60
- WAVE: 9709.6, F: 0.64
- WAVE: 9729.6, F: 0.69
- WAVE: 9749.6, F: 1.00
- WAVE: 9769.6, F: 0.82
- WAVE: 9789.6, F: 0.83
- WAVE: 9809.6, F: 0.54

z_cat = 0.24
